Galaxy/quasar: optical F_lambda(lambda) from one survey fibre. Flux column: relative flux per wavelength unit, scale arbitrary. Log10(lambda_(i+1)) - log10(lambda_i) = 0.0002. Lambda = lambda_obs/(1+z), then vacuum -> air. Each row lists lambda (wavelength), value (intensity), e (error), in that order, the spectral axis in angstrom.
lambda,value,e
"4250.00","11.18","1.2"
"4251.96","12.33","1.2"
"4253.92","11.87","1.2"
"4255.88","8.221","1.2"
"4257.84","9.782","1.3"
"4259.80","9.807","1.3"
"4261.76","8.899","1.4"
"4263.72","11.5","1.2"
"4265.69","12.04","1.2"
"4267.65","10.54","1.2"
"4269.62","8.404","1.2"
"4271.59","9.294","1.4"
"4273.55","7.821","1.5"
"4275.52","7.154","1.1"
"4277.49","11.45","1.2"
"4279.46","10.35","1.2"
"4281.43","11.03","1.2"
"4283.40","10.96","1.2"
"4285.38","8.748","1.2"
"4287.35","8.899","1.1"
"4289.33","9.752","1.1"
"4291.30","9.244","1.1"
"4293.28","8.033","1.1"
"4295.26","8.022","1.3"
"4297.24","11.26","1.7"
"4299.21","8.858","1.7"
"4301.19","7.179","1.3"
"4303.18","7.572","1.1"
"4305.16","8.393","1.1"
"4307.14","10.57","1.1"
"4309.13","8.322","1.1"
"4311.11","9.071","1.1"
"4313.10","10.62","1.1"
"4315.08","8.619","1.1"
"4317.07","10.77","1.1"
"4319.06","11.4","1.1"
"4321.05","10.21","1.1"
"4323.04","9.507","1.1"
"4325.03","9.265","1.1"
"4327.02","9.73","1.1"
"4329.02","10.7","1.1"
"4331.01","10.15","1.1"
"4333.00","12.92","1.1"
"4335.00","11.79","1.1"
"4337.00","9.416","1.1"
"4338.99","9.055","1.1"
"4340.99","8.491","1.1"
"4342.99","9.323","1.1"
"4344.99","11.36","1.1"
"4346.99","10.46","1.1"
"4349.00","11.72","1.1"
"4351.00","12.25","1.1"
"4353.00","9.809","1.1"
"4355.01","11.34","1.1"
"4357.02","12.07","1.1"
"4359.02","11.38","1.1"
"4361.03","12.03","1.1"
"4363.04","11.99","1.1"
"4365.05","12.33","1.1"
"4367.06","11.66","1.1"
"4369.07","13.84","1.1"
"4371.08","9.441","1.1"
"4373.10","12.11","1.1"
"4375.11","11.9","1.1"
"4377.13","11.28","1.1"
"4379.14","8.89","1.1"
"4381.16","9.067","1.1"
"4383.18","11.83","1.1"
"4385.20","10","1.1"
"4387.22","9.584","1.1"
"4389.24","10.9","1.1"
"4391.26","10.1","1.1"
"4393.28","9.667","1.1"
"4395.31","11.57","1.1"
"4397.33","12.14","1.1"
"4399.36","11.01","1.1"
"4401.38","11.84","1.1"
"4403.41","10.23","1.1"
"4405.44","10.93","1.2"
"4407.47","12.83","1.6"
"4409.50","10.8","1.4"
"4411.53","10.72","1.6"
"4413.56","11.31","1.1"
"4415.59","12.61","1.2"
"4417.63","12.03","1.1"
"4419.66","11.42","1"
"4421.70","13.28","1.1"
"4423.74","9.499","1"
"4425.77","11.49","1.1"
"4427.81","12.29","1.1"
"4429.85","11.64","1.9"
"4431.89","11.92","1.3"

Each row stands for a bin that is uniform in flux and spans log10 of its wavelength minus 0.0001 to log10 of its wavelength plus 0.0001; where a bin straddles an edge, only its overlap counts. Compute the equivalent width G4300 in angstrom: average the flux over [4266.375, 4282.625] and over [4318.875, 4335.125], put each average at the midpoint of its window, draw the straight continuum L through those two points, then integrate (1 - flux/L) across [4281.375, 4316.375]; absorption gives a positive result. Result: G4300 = 3.1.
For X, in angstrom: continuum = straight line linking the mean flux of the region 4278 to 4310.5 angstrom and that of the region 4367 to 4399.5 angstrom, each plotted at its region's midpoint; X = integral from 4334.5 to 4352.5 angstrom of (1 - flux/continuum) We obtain -0.4 angstrom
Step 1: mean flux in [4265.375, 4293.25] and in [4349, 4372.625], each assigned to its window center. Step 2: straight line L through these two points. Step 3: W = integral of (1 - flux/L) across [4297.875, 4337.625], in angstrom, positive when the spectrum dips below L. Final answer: 3.0 angstrom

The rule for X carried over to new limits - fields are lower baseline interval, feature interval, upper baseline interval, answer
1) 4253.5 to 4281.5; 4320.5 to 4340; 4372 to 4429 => 0.3 angstrom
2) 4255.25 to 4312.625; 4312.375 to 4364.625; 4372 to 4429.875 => -2.3 angstrom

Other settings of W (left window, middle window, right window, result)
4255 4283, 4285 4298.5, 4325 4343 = 1.04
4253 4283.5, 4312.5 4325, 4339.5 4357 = 0.32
